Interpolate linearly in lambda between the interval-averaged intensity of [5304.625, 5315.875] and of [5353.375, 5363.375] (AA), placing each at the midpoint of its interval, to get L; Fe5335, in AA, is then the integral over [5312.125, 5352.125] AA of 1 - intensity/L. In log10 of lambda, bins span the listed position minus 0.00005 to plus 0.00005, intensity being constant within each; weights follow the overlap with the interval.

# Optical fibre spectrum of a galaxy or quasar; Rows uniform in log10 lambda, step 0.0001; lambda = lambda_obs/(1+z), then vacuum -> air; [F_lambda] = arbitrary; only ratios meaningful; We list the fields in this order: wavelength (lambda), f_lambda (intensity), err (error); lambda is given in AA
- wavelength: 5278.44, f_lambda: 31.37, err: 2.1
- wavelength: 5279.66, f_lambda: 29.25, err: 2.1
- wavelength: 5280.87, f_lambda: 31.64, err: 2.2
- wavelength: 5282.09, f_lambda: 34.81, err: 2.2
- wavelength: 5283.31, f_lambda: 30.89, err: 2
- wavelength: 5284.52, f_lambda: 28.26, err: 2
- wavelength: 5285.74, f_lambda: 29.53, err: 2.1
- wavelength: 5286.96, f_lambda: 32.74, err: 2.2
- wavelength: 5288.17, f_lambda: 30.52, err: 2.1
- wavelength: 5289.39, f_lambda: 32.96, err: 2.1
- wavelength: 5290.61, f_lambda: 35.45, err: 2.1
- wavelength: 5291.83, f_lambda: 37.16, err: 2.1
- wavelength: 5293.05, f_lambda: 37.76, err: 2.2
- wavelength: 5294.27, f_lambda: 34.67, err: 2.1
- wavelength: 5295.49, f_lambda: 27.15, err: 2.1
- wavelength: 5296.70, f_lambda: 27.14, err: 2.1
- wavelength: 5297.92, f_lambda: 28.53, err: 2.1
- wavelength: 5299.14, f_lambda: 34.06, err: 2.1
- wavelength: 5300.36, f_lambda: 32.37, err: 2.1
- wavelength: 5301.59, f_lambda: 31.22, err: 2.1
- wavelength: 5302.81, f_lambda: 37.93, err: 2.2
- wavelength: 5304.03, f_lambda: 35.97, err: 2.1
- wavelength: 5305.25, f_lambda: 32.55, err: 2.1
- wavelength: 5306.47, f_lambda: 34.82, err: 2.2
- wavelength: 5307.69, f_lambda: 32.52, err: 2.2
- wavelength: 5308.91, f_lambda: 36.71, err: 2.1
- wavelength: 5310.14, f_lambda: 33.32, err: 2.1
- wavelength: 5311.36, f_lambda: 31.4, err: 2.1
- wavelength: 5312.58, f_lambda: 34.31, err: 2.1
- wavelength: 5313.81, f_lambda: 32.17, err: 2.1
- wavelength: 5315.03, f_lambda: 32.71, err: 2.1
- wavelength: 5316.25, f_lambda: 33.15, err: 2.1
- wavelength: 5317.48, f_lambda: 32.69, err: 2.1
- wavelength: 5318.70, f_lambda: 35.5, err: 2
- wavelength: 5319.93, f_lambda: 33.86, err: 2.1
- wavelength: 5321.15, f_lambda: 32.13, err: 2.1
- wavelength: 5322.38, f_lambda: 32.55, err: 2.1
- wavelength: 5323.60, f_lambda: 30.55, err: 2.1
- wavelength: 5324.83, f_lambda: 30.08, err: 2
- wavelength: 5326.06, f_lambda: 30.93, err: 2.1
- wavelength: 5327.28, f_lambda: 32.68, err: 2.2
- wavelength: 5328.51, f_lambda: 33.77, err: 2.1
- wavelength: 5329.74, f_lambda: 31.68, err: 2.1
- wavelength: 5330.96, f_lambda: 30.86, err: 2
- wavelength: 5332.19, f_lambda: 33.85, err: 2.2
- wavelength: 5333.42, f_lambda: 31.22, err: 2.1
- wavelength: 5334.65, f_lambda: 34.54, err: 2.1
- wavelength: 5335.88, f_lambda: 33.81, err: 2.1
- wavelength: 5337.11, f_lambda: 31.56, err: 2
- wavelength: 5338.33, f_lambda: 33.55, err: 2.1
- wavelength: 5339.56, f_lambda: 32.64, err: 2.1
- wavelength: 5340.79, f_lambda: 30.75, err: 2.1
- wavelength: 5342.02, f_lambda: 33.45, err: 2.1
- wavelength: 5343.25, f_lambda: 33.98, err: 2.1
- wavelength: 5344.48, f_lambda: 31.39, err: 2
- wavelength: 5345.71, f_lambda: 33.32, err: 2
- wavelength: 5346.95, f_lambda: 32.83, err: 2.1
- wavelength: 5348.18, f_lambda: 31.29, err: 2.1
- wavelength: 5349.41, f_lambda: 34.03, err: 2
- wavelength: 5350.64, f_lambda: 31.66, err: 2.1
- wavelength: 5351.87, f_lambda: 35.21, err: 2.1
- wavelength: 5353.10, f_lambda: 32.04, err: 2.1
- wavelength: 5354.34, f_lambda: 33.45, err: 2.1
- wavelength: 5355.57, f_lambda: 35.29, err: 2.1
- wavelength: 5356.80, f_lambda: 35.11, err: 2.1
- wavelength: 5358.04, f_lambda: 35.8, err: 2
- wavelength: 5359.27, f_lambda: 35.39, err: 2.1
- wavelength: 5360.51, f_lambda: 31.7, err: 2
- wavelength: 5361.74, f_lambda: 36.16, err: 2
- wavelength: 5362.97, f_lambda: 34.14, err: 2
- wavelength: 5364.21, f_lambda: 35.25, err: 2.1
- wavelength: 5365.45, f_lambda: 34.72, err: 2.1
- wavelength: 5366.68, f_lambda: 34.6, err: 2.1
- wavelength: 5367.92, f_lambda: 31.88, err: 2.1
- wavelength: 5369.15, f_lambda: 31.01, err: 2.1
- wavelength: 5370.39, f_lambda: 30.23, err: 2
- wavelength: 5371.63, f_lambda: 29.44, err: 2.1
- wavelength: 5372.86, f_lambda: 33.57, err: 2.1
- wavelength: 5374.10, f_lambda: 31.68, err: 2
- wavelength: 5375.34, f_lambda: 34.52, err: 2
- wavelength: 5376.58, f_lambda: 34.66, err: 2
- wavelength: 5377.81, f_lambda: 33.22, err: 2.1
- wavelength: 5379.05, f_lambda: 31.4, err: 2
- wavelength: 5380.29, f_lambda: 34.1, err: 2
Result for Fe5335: 1.5 AA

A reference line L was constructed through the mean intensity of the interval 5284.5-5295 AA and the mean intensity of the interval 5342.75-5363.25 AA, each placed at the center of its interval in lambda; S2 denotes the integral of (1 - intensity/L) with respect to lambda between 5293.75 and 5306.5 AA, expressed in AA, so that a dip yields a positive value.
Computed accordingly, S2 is 0.5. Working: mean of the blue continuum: 33.4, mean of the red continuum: 33.7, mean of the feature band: 32.3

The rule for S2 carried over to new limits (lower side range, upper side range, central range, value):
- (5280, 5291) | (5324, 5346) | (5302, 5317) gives -0.9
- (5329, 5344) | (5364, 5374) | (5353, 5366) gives -0.8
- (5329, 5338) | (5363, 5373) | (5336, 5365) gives -0.8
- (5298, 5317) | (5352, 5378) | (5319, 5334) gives 0.6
